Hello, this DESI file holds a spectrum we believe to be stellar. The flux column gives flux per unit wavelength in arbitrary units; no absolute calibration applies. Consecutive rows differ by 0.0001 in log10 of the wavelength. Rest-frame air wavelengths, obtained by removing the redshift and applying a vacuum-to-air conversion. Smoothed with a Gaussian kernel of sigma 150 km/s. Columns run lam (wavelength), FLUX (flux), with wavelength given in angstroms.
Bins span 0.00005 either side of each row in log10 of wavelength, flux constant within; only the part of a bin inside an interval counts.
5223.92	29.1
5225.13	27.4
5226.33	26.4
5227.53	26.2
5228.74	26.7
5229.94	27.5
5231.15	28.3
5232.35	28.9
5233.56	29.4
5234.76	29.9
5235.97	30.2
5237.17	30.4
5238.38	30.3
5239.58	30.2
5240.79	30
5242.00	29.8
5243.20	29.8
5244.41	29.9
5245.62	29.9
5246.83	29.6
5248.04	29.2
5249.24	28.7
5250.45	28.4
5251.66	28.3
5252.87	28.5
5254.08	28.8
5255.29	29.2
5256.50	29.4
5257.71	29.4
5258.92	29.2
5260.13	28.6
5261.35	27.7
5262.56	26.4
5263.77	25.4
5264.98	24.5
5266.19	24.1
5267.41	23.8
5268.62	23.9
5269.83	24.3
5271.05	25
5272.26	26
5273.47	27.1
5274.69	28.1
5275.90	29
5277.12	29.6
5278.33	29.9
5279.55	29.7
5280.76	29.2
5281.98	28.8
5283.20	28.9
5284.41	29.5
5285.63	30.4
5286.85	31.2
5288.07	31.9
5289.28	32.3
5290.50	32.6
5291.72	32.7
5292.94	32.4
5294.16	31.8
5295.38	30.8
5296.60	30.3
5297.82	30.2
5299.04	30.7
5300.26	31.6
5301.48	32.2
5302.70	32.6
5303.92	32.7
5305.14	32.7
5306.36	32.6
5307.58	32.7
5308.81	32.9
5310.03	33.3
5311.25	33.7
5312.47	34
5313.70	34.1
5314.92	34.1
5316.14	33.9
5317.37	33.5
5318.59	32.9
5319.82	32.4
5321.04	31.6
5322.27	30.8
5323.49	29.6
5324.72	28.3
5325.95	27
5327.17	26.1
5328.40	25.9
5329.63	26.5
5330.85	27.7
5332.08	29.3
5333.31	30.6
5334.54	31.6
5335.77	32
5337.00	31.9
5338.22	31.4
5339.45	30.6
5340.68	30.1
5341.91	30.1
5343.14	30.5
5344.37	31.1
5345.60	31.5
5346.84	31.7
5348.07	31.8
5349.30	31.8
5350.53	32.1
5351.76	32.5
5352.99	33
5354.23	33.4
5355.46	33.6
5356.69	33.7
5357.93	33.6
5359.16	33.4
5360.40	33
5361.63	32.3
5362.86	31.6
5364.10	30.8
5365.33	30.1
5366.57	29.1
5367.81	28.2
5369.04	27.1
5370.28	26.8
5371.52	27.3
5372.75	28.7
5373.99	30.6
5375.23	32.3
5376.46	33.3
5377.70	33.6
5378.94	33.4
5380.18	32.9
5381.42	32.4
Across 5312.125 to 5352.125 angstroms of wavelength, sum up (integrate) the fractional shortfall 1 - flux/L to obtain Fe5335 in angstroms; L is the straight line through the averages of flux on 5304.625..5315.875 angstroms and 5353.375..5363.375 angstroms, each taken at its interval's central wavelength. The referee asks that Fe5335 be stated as 2.89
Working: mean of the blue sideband 33.4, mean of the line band 30.8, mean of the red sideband 33.1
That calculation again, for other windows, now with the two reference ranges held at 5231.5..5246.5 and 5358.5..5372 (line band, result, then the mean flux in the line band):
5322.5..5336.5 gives 0.6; 28.7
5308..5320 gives -1.4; 33.5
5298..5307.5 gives -0.7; 32.1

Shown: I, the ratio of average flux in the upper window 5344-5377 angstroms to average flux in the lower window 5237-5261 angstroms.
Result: 1.07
